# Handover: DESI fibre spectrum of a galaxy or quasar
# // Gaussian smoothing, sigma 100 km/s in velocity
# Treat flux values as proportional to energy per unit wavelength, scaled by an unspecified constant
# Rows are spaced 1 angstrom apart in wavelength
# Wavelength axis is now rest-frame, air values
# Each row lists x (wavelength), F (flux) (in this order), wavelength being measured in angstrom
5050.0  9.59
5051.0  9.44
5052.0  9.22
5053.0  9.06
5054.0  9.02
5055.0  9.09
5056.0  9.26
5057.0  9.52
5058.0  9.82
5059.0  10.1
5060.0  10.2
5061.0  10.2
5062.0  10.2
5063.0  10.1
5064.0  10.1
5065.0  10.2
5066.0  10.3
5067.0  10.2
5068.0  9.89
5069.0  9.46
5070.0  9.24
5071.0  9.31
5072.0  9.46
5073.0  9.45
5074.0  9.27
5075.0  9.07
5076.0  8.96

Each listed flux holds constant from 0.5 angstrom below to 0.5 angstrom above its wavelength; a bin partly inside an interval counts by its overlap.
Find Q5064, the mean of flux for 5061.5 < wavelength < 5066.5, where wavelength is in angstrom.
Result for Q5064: 10.2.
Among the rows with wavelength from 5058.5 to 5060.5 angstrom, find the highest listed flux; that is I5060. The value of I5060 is 10.2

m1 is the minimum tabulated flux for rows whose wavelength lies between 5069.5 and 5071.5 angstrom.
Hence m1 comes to 9.24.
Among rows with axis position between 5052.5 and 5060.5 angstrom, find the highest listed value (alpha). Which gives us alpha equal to 10.2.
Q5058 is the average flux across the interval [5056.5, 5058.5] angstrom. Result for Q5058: 9.67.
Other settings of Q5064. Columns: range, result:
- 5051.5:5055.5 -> 9.1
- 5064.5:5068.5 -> 10.1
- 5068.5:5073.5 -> 9.38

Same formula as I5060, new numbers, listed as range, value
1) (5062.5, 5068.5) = 10.3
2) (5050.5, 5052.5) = 9.44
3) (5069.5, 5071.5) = 9.31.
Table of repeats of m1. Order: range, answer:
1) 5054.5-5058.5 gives 9.09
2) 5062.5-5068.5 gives 9.89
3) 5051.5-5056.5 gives 9.02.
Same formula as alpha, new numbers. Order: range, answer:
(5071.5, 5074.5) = 9.46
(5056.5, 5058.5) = 9.82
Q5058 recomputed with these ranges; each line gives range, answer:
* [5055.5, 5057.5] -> 9.39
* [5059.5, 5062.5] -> 10.2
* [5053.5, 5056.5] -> 9.12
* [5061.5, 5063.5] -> 10.1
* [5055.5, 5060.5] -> 9.78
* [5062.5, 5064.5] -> 10.1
